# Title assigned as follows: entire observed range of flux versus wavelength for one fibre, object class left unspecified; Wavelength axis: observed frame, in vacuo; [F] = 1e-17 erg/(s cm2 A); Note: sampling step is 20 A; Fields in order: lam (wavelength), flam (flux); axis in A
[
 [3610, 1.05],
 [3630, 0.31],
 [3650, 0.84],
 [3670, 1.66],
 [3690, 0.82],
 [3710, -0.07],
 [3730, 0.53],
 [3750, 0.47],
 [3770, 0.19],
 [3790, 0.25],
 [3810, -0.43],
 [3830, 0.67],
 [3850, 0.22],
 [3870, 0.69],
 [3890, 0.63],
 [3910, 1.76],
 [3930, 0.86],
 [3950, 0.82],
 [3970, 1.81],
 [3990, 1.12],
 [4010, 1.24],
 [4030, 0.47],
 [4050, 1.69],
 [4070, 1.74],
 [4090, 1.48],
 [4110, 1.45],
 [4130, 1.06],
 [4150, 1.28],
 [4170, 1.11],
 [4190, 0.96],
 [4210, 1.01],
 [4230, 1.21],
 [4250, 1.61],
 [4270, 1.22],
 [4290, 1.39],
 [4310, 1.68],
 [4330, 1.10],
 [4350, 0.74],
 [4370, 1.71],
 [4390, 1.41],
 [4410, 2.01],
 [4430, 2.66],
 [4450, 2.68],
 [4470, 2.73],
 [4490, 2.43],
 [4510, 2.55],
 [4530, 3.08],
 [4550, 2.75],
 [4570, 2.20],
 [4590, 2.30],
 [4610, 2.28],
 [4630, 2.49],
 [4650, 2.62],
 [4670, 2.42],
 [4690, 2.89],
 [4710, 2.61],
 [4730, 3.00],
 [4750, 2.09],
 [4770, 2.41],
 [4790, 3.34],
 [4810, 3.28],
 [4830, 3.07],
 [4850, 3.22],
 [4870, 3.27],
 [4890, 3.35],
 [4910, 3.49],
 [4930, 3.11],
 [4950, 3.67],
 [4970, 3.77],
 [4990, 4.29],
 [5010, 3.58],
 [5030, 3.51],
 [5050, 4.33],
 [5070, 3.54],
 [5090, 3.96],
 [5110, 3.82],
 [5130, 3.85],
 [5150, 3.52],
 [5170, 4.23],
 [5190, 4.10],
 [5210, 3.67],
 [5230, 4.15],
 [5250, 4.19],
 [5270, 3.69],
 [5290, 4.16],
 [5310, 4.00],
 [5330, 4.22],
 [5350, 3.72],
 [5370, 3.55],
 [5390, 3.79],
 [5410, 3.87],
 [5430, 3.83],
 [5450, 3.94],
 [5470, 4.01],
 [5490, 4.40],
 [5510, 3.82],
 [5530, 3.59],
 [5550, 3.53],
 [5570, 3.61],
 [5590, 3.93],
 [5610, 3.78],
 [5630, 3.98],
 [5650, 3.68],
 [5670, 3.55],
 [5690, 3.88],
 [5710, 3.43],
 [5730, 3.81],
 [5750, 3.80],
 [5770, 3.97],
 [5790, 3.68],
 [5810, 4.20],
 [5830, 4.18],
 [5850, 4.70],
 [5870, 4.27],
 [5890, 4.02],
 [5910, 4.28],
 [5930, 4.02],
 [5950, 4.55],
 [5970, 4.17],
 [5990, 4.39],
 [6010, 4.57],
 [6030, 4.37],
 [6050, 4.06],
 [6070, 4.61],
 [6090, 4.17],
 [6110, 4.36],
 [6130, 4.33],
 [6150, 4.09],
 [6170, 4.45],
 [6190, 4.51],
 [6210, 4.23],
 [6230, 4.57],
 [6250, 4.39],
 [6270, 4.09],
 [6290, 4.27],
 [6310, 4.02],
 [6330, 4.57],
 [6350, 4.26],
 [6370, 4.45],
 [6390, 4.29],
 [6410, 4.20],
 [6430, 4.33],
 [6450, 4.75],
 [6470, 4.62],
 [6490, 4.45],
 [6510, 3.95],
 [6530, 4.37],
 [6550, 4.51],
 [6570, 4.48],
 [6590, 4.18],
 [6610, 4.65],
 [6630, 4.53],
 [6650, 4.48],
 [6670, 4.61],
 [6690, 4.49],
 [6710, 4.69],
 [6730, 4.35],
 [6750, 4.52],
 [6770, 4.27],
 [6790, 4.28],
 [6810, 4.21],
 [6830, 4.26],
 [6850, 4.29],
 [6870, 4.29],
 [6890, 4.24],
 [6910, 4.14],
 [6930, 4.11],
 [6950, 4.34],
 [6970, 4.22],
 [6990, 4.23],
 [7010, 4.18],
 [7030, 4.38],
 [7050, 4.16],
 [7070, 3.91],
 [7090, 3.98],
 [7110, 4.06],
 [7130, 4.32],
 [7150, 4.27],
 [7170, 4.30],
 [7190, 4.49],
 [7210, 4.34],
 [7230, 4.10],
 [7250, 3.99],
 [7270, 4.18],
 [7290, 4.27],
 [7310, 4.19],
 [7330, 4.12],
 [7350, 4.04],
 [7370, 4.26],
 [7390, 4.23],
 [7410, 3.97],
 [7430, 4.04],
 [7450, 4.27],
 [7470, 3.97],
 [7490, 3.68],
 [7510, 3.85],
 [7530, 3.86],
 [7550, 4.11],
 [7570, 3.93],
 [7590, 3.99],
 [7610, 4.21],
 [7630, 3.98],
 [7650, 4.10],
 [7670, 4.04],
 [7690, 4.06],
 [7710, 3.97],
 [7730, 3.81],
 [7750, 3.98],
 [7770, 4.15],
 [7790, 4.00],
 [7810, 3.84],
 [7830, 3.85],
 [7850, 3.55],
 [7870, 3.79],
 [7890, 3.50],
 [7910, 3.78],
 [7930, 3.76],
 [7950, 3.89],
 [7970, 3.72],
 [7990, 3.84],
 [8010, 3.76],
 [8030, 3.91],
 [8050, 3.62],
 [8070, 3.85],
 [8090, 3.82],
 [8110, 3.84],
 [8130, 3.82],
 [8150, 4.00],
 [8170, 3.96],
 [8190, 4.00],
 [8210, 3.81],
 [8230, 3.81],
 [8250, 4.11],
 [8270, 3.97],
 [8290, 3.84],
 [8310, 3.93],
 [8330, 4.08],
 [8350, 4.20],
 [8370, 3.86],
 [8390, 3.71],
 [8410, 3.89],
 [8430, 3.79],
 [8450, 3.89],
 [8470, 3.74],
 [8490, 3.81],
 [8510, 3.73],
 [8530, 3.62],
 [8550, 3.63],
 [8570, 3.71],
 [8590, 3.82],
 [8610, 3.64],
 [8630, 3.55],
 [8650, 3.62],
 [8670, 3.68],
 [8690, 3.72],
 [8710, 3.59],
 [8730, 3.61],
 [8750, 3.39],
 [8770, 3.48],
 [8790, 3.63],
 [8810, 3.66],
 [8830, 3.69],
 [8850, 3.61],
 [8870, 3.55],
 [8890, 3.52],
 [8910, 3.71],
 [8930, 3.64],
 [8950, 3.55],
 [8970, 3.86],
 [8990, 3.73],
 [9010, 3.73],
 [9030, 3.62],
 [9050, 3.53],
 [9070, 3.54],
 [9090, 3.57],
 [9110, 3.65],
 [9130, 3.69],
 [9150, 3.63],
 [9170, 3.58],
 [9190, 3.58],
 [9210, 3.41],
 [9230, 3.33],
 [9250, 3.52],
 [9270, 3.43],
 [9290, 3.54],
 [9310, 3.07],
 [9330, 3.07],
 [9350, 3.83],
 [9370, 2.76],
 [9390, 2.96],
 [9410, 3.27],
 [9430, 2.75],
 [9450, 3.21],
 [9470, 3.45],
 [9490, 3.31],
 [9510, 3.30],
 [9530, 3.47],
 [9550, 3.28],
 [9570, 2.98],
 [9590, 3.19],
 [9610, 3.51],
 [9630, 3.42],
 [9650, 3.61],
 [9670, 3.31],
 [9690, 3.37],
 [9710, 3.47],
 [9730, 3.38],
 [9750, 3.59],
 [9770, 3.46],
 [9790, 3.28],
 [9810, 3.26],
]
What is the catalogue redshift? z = 0.10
